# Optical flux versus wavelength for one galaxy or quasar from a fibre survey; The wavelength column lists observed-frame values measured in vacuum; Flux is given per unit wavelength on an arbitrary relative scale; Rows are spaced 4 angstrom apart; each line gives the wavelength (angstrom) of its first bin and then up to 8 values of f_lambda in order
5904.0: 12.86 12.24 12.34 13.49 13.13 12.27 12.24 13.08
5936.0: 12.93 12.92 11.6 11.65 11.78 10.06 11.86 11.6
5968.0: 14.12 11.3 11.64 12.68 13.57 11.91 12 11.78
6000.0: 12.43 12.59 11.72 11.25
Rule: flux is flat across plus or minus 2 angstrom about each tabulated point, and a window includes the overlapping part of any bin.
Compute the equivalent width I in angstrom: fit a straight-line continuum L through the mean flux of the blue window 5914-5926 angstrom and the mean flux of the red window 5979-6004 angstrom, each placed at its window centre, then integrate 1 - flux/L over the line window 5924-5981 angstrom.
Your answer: 2.7 angstrom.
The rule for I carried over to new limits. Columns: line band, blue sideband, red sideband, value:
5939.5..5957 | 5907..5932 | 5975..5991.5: 1.4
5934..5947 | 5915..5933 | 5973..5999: 0.2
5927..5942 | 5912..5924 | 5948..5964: -0.7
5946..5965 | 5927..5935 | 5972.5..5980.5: 1.4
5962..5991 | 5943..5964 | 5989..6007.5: -1.5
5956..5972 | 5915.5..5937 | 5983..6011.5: 0.5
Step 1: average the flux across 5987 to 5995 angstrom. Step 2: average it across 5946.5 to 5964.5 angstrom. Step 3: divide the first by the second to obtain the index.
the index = 1.05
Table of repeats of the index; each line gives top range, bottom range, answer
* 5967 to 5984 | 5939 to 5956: 1.07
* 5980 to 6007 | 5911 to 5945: 0.97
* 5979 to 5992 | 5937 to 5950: 1.04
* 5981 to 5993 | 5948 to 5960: 1.12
